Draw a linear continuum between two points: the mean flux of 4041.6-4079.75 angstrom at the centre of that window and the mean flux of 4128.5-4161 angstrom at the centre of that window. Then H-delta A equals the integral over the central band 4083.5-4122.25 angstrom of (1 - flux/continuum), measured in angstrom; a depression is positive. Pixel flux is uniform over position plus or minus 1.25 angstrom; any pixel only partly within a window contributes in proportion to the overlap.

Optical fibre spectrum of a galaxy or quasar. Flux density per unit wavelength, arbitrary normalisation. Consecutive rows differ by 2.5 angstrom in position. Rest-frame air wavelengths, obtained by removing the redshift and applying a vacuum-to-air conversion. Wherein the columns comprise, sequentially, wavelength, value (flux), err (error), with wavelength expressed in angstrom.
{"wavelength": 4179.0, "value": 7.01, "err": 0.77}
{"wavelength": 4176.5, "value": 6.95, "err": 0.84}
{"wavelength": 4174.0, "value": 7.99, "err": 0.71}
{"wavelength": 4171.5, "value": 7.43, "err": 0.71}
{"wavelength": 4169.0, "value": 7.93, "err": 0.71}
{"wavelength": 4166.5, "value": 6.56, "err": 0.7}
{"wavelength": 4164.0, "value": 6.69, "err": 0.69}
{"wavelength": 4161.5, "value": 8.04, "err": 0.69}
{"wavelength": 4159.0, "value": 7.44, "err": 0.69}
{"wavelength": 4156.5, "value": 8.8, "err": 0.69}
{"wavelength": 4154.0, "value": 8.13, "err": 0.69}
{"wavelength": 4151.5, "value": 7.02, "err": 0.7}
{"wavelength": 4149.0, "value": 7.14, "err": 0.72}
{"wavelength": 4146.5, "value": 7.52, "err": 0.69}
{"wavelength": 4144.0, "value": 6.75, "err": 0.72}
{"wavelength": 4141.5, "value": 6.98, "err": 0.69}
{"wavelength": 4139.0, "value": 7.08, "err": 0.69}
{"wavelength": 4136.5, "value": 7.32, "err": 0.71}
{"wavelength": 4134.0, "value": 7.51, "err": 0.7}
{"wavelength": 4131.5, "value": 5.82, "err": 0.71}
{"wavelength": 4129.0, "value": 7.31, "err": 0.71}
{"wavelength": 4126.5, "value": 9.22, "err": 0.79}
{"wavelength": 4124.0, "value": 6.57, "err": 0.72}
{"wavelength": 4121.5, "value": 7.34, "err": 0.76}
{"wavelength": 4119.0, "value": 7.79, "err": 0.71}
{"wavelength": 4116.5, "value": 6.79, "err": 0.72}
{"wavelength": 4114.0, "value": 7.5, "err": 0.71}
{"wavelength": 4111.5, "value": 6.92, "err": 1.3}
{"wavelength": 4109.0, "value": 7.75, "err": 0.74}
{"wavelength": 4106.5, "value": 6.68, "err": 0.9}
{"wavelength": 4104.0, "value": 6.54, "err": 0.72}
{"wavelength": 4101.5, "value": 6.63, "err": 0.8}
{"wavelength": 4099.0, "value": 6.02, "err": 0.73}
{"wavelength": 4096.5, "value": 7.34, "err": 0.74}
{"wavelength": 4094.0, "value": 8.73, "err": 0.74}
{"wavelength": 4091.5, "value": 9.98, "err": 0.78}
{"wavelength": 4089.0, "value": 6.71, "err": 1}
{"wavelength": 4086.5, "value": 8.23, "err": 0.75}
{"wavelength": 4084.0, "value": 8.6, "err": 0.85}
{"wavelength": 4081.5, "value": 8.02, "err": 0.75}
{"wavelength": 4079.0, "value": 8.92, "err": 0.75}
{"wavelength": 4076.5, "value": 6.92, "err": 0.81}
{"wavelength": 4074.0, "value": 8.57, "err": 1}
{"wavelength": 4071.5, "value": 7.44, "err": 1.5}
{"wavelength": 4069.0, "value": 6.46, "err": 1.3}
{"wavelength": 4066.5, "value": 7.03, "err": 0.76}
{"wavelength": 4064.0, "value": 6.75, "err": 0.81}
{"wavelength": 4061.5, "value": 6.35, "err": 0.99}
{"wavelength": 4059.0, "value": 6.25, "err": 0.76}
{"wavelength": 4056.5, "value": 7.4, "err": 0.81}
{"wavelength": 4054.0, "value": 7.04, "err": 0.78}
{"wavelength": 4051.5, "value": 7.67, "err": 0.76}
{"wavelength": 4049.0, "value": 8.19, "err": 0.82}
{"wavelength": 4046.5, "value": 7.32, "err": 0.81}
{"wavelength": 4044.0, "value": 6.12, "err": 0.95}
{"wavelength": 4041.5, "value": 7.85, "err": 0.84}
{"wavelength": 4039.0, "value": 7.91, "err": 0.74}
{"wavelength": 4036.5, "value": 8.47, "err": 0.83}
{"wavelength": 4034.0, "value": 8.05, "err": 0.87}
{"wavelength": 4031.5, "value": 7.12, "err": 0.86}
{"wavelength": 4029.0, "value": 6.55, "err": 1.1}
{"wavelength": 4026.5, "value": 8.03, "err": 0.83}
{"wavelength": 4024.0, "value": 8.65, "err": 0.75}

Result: -1.0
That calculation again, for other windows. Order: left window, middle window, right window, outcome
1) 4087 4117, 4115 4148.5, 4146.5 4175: 1.0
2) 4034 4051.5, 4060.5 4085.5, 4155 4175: 0.4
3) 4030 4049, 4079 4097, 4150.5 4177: -1.8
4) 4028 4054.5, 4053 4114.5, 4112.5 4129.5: 0.9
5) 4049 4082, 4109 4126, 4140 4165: 0.3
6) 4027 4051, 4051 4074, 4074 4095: 2.7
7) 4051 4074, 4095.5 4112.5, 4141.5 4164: 1.0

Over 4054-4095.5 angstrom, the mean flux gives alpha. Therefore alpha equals 7.63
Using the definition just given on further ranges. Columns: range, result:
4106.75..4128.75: 7.44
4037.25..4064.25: 7.21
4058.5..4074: 6.89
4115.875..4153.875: 7.24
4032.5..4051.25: 7.69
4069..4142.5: 7.47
